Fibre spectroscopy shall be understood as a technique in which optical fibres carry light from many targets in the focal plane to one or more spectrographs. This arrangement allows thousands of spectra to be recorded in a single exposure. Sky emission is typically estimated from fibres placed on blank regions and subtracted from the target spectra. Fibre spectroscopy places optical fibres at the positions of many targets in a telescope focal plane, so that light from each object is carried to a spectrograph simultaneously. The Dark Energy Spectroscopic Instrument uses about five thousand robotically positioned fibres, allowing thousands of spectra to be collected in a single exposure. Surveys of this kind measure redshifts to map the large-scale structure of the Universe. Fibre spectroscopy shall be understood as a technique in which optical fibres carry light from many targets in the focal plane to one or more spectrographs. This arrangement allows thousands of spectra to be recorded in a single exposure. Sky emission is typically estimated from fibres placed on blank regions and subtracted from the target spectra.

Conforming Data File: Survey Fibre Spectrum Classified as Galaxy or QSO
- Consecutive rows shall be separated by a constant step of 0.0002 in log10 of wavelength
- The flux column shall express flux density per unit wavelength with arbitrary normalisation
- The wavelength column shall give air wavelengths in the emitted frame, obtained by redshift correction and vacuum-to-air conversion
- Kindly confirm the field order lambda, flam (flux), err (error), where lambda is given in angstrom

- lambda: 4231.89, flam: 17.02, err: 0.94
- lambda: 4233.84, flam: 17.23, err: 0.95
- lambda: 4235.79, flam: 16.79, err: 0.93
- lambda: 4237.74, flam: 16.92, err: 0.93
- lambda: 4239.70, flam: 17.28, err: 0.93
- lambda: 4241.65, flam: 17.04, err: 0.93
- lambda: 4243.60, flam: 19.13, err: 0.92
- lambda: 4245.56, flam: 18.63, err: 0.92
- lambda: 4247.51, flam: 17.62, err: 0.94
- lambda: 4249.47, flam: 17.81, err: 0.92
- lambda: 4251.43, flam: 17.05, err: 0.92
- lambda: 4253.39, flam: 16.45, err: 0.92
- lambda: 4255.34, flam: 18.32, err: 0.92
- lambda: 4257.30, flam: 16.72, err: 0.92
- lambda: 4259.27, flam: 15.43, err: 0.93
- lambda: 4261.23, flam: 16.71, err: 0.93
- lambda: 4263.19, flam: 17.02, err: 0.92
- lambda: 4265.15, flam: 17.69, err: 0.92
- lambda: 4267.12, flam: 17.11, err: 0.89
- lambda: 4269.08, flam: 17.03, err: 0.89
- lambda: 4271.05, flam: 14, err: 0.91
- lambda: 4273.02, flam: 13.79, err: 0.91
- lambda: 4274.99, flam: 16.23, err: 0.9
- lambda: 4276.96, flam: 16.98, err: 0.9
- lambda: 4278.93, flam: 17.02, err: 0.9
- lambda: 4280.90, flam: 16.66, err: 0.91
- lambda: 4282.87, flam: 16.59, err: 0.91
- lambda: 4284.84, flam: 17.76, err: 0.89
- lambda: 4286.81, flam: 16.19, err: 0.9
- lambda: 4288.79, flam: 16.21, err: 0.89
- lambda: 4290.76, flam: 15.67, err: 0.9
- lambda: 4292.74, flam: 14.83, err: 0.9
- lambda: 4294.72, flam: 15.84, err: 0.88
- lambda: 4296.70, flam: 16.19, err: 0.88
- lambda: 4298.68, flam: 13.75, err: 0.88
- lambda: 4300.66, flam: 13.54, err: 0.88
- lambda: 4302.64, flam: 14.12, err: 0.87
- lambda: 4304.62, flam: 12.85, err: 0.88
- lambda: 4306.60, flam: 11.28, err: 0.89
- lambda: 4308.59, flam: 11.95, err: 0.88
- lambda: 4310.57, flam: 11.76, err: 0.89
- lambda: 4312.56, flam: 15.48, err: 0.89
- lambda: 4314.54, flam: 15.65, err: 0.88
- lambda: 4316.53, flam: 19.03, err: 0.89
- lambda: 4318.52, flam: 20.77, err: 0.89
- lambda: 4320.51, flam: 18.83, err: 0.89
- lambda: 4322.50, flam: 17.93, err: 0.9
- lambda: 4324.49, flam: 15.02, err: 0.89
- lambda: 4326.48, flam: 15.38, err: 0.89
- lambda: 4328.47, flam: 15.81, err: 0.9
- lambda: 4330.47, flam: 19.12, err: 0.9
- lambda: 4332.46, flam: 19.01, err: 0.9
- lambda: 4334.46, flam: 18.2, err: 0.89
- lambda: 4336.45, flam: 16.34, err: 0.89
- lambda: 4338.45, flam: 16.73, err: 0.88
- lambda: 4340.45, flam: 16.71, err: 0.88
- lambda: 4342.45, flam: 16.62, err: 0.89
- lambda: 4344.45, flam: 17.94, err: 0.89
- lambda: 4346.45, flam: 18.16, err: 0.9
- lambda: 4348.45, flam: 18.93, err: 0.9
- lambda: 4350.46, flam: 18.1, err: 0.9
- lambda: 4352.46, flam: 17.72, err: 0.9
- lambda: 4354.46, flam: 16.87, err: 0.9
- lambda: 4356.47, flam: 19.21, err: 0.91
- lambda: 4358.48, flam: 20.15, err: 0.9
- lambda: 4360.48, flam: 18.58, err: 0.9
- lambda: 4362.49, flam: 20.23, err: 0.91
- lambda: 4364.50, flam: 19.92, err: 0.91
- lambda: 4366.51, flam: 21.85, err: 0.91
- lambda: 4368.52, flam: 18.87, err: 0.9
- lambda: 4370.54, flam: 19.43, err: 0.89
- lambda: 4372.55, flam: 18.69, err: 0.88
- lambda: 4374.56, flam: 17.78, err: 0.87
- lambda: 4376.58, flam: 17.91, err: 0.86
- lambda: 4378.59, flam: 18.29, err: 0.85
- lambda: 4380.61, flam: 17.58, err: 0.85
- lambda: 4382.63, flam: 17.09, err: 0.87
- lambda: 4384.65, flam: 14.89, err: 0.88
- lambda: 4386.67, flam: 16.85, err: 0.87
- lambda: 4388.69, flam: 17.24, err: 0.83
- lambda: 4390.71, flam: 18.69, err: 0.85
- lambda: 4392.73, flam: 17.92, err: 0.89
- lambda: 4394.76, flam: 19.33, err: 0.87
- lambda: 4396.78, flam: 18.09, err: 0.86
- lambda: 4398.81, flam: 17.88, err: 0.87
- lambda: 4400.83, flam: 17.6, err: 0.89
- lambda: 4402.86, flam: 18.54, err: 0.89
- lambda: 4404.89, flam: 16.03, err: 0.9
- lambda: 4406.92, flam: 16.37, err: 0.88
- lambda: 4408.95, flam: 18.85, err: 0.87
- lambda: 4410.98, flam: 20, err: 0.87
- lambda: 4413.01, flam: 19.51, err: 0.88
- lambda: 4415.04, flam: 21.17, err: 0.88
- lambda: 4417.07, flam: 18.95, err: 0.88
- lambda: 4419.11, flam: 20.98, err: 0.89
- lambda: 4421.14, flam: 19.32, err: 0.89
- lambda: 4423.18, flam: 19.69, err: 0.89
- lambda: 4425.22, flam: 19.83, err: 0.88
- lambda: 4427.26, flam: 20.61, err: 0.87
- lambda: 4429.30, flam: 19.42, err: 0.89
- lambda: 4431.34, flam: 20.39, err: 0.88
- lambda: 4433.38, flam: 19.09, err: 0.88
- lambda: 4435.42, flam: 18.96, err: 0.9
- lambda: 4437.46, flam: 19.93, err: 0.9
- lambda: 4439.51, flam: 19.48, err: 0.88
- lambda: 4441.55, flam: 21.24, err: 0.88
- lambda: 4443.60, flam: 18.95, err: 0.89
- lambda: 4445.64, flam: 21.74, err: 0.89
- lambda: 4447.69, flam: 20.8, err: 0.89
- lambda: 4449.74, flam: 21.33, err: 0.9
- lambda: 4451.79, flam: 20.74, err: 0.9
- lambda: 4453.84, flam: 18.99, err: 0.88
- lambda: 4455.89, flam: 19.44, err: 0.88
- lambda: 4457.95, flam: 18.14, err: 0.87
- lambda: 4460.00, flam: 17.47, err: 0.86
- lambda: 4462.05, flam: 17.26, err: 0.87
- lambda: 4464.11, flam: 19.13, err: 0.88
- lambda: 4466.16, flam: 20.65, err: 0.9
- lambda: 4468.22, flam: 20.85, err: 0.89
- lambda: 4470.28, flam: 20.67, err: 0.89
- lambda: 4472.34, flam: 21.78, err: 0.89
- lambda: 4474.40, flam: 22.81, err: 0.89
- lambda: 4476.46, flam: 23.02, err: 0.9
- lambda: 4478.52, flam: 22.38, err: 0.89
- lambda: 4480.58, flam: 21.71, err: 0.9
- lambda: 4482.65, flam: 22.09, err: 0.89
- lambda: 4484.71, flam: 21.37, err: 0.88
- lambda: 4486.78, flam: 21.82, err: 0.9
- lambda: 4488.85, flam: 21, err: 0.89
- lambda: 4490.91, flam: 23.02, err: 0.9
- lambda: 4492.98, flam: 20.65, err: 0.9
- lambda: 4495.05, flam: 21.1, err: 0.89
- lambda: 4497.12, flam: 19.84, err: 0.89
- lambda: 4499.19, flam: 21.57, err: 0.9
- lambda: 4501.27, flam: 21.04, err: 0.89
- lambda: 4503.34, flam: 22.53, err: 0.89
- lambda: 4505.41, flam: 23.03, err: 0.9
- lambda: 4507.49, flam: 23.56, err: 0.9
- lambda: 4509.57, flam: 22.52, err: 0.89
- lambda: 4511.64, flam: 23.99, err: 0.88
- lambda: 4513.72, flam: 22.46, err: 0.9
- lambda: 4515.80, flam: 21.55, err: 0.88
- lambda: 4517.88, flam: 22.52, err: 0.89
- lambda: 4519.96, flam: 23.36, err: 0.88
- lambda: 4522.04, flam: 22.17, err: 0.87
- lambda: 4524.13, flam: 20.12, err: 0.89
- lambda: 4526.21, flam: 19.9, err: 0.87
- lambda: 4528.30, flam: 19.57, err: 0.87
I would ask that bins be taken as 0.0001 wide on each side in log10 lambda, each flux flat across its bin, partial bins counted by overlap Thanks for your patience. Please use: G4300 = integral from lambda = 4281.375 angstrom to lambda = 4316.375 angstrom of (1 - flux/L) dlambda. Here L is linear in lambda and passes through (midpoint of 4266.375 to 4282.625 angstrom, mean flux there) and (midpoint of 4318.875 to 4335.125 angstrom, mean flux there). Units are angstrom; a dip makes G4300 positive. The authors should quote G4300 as 4.0 angstrom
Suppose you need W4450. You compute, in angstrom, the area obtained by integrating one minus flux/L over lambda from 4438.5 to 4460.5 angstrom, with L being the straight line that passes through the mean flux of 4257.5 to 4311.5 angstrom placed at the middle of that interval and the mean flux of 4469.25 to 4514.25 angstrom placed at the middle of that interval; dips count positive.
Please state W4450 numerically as 0.8 angstrom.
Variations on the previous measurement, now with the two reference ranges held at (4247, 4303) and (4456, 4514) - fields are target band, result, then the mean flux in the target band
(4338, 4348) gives 0.3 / 17.4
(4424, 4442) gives 0.2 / 19.8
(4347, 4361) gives -0.3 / 18.5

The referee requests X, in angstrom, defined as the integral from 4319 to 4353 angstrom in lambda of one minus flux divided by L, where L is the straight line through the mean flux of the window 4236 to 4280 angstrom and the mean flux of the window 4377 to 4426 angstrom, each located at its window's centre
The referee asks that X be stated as 0.4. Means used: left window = 16.9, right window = 18.4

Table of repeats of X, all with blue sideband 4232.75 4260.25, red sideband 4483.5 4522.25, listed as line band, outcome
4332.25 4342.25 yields 0.9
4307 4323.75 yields 2.1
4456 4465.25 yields 1.3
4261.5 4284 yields 1.8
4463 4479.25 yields 0.1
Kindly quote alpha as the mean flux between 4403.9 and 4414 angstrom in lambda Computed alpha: 18.2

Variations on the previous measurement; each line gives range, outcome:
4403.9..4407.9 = 16.2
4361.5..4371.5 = 20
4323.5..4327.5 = 15.2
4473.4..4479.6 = 22.7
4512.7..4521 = 22.5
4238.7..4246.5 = 18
